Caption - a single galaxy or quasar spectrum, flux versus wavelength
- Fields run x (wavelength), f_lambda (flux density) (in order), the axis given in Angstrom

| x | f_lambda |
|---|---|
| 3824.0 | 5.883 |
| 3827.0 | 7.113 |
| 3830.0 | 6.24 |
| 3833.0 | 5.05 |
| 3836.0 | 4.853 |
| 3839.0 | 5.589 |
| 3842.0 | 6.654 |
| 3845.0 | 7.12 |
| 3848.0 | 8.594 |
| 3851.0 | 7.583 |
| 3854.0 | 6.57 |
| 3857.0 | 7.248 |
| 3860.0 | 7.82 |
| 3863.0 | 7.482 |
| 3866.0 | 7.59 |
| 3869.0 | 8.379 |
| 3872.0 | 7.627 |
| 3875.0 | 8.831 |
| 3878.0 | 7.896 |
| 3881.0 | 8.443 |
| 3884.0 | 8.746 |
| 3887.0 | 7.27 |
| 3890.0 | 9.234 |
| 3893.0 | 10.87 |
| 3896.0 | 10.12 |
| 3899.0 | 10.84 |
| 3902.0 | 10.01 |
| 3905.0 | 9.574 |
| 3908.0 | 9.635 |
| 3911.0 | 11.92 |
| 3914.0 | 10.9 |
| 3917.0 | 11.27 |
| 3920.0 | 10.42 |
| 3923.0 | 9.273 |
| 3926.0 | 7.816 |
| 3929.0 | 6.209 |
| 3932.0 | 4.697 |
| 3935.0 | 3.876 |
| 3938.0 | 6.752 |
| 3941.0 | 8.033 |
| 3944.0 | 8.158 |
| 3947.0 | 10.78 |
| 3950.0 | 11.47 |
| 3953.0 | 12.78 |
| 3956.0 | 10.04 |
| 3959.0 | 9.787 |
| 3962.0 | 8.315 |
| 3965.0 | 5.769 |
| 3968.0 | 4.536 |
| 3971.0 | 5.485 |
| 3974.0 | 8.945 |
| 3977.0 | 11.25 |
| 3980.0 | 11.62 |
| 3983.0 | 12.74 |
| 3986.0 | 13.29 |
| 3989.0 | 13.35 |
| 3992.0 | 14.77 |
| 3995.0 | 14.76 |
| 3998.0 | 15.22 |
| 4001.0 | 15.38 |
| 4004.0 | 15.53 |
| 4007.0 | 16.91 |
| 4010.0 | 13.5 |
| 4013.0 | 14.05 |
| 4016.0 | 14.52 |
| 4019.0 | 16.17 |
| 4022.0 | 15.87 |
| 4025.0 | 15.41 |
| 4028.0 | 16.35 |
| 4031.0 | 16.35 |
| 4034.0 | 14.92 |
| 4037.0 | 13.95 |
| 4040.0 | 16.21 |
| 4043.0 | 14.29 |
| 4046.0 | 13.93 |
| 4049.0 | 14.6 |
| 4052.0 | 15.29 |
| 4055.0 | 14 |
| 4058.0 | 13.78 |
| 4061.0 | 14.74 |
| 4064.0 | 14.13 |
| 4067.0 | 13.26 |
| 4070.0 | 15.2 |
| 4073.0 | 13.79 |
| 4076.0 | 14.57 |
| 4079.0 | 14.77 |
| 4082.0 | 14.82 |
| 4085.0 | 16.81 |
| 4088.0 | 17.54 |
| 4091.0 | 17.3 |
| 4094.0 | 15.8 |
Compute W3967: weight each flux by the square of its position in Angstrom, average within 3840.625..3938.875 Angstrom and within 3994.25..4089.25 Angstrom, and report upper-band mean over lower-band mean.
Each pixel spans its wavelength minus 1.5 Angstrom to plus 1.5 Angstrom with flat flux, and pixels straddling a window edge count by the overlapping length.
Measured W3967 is 1.9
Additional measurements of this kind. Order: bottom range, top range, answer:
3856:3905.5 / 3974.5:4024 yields 1.73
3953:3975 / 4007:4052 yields 1.98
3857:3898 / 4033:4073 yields 1.86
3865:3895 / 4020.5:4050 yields 1.93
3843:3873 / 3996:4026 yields 2.17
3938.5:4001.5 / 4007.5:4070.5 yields 1.44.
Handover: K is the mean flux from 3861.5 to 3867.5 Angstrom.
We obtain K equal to 7.54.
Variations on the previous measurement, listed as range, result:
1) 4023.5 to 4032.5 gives 16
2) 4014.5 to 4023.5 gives 15.5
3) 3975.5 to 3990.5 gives 12.4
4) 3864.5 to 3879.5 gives 8.06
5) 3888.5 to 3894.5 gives 10.1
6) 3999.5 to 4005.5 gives 15.5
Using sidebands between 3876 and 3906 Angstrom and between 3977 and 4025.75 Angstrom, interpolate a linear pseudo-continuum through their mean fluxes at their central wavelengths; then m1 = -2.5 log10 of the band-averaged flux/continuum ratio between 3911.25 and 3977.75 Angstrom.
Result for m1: 0.34 mag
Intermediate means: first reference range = 9.29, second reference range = 14.5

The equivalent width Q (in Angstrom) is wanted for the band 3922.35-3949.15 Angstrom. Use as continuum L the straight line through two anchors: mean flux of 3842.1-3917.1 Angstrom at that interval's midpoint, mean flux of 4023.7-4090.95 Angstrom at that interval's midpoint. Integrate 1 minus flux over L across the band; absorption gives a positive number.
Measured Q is 8.6 Angstrom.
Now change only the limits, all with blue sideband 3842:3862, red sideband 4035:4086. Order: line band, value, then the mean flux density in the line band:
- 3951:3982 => 6.50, 8.96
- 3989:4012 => -4.58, 15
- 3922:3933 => 3.29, 7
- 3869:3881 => 0.03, 8.19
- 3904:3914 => -1.18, 10.5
